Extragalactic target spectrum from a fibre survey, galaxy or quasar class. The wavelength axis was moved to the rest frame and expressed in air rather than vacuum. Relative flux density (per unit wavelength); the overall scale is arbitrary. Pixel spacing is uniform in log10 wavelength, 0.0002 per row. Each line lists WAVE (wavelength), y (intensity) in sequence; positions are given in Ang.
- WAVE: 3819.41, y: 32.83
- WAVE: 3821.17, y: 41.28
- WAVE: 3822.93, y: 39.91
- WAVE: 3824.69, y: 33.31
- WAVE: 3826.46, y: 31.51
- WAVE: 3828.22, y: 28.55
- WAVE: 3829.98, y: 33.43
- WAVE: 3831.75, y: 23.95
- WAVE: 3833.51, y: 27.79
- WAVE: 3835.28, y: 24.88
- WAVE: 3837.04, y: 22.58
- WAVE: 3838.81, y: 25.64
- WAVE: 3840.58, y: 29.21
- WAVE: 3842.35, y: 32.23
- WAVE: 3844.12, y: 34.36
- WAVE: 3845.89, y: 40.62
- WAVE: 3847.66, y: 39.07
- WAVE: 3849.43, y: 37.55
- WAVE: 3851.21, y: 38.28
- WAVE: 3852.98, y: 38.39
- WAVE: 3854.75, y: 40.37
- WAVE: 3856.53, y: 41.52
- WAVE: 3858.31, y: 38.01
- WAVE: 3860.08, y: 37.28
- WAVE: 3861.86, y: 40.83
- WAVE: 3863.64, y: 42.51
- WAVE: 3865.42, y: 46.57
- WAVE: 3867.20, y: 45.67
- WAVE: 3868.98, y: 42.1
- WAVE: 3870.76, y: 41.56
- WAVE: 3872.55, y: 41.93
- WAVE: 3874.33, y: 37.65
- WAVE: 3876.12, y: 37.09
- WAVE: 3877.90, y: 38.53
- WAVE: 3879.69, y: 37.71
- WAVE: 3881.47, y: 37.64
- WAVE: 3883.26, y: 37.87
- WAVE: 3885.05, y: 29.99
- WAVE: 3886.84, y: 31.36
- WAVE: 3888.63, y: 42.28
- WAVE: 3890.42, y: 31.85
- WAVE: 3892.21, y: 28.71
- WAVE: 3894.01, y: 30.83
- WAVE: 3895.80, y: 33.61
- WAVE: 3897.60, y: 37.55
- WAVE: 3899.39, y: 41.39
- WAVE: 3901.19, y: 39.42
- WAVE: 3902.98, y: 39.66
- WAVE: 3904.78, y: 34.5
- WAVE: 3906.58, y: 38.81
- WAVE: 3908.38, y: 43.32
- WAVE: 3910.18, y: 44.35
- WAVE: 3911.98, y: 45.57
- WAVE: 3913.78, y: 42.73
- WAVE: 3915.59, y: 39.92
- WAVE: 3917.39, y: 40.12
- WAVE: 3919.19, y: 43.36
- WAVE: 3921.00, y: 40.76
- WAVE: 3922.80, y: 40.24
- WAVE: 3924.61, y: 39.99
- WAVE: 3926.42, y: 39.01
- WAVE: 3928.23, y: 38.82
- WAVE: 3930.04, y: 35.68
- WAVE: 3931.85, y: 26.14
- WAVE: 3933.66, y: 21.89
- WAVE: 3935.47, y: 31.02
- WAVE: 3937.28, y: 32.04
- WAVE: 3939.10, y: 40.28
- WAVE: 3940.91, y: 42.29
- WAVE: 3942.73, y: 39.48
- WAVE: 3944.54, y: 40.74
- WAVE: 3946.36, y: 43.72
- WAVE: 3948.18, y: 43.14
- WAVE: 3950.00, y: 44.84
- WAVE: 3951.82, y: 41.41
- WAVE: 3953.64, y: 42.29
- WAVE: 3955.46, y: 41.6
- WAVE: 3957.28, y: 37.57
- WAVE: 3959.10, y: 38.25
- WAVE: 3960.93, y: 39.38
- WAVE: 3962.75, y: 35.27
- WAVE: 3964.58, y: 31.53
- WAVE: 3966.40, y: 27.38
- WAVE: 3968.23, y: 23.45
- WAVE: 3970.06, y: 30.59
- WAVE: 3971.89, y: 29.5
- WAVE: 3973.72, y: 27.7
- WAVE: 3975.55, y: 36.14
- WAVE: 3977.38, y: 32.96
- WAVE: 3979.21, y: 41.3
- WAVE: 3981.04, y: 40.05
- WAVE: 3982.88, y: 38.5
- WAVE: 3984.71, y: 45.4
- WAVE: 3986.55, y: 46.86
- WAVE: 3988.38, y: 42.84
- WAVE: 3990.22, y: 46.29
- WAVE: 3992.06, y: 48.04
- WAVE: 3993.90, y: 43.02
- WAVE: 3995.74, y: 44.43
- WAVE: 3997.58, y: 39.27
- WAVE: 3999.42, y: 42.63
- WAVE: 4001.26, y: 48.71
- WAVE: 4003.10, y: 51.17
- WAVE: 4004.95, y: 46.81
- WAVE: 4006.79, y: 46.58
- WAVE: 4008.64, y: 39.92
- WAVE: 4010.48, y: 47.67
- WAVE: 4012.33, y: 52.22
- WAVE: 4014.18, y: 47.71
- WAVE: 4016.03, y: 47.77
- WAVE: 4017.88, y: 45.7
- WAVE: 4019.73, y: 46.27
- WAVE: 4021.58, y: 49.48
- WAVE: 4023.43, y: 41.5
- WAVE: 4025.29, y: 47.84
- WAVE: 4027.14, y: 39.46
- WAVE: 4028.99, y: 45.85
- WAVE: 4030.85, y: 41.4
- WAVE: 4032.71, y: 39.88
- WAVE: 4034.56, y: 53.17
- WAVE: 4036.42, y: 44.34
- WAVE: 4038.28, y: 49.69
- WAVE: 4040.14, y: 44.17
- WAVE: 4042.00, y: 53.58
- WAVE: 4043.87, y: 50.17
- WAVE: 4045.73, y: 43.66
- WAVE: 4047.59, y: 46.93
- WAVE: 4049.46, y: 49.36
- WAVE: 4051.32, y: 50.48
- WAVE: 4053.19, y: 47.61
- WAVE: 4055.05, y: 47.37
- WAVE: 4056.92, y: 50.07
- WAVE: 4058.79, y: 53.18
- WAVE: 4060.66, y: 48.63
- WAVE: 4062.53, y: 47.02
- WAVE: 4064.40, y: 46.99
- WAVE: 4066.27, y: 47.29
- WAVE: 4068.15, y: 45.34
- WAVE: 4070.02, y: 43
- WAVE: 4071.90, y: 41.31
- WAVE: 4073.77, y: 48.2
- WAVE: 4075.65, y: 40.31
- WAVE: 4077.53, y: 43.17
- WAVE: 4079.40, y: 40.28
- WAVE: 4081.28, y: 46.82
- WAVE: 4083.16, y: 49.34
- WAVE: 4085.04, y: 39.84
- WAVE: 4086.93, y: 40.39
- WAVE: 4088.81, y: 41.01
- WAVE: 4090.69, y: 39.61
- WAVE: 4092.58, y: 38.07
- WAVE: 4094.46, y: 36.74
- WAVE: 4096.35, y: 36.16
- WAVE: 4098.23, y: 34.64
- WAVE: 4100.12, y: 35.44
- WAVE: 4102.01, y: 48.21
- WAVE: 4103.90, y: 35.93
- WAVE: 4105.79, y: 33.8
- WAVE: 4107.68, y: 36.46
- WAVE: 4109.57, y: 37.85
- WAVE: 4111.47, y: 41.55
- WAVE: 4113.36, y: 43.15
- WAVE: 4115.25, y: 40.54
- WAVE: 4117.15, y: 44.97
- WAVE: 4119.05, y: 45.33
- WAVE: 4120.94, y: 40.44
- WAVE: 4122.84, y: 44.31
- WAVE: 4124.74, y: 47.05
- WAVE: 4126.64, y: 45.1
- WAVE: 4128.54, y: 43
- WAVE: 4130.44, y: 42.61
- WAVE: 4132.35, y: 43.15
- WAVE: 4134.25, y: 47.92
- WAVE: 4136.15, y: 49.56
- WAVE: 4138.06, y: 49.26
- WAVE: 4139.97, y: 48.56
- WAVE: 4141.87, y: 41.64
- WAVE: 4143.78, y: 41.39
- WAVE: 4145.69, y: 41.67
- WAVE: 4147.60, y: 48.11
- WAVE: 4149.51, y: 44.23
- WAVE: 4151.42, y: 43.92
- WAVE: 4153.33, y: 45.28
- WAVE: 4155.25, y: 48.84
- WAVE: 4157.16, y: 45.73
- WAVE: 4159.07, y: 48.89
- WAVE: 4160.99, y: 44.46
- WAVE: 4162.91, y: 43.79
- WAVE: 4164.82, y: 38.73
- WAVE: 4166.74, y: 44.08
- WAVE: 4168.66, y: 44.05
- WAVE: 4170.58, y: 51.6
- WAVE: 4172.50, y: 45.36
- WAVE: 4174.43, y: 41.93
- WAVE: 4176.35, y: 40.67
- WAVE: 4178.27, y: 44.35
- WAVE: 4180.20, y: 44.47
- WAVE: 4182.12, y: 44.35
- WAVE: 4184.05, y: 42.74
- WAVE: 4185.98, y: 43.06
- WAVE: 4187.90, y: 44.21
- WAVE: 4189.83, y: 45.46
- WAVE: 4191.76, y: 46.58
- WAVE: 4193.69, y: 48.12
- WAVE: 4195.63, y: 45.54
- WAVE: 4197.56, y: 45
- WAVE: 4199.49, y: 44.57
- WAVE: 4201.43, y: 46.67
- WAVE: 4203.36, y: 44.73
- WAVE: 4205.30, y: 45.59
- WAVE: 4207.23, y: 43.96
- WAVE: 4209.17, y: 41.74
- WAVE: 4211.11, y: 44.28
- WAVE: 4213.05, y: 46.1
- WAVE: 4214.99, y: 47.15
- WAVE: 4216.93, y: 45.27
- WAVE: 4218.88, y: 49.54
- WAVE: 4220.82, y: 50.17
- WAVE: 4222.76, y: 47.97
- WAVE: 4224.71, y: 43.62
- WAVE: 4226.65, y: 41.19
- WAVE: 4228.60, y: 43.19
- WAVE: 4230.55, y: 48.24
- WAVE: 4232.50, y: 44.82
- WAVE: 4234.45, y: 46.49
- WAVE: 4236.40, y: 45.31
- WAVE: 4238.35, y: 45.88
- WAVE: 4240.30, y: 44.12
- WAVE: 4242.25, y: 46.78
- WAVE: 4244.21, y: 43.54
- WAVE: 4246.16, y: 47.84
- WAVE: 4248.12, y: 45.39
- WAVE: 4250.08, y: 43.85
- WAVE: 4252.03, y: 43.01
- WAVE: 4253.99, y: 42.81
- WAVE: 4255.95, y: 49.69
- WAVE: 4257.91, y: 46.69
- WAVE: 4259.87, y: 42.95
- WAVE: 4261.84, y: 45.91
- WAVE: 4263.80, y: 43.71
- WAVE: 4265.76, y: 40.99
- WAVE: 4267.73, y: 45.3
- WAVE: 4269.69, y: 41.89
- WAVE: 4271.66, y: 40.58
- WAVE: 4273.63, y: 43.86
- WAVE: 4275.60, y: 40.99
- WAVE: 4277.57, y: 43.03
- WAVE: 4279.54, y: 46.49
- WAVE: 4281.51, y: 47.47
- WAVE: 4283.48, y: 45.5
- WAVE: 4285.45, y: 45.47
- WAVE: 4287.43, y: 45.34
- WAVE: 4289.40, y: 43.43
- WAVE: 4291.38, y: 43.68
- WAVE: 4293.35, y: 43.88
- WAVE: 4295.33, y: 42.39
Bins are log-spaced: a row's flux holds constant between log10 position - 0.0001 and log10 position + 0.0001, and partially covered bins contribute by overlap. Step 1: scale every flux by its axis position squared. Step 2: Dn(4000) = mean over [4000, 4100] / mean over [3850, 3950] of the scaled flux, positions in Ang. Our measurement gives 1.3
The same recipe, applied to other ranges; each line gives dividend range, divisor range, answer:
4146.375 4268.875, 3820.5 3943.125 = 1.44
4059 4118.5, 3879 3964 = 1.19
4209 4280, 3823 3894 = 1.52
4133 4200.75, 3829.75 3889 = 1.44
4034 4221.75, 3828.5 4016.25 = 1.28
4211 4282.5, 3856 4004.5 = 1.36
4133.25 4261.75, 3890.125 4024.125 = 1.28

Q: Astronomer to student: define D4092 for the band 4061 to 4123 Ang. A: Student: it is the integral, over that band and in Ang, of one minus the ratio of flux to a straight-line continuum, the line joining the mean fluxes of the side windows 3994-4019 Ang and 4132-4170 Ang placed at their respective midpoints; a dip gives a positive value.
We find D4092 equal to 5.39 Ang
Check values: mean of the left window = 46.1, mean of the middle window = 41.6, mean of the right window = 45.3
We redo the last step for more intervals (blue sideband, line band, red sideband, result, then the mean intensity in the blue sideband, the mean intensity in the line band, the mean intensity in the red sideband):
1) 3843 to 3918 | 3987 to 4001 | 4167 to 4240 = -1.1 Ang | 38.8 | 44.1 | 45.2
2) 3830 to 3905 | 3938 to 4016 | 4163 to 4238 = -3.3 Ang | 36.2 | 40.8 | 45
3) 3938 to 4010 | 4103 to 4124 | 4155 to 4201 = 1.4 Ang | 40.1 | 40.5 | 44.8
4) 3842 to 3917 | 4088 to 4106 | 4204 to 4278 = 1.8 Ang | 38.7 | 38.1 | 44.8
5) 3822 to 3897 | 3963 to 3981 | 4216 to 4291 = 3.1 Ang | 35.6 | 31.8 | 44.9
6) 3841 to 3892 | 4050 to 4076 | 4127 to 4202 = -2.7 Ang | 38.4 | 47.1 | 45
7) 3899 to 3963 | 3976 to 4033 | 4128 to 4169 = -4.6 Ang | 39.2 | 44.4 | 45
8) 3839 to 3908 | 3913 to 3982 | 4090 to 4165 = 3.9 Ang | 37.7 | 36.9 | 42.7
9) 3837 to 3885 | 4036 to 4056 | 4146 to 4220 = -2.8 Ang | 38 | 48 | 45.1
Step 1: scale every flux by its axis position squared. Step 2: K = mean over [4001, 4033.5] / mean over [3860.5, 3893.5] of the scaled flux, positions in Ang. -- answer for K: 1.3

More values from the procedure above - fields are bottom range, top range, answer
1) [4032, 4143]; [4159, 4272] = 1.08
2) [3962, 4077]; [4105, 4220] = 1.09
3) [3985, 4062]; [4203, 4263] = 1.08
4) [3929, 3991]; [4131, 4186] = 1.34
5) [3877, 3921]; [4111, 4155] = 1.32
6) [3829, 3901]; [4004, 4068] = 1.42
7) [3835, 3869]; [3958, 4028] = 1.20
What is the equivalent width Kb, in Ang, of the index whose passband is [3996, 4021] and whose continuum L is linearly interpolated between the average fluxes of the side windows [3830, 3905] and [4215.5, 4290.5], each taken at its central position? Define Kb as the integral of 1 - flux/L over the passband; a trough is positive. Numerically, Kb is -4.4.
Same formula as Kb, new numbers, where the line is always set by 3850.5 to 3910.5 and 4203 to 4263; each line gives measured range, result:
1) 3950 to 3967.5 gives 1.11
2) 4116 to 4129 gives -0.32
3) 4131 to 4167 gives -1.21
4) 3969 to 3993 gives 0.95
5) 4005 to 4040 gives -3.94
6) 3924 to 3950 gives 1.70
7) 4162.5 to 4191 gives 0.23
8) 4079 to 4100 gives 1.23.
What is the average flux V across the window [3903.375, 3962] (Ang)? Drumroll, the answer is 39.2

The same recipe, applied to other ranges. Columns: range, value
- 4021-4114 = 43.9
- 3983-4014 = 45.6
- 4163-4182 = 43.9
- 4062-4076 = 45.1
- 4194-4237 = 45.5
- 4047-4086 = 46.3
